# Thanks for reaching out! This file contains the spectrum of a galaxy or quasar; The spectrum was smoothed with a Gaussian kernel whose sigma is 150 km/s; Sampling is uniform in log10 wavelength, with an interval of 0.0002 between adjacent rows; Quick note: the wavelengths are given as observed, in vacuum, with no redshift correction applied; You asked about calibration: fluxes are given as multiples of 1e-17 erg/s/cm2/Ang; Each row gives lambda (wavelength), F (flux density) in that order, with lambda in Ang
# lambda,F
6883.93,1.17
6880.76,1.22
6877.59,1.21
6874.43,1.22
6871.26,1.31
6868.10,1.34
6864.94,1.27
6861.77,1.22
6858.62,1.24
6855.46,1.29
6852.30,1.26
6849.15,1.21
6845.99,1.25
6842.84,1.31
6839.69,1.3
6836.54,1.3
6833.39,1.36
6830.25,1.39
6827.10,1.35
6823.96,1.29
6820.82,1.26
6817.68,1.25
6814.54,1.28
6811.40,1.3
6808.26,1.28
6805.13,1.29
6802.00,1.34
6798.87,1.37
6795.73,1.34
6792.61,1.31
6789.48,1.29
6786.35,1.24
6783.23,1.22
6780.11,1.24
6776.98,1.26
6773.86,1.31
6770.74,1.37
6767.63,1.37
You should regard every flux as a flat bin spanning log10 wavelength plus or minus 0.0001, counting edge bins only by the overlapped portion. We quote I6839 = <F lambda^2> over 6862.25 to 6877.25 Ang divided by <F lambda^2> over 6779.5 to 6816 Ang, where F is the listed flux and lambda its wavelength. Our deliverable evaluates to 1.01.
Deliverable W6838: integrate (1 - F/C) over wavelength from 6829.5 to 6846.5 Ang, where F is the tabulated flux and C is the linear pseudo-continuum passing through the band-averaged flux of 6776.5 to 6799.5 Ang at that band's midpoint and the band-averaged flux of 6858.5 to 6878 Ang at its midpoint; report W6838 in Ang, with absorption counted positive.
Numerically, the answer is -0.7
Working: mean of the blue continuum 1.28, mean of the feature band 1.32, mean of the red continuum 1.26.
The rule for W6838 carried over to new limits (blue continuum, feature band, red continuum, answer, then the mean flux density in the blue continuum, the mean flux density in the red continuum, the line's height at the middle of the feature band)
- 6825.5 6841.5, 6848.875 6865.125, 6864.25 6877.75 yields 0.6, 1.34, 1.28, 1.3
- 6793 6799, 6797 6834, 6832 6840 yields 0.6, 1.34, 1.32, 1.33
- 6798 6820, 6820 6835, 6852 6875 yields -0.5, 1.3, 1.27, 1.29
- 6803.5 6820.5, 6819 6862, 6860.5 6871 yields -0.3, 1.28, 1.28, 1.28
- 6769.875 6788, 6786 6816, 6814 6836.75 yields -0.4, 1.27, 1.31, 1.29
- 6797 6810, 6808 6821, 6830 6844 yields 0.5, 1.32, 1.33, 1.32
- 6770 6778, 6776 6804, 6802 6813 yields 0.3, 1.31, 1.3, 1.3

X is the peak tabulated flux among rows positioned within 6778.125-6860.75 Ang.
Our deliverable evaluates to 1.39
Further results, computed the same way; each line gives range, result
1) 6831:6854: 1.36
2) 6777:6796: 1.34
